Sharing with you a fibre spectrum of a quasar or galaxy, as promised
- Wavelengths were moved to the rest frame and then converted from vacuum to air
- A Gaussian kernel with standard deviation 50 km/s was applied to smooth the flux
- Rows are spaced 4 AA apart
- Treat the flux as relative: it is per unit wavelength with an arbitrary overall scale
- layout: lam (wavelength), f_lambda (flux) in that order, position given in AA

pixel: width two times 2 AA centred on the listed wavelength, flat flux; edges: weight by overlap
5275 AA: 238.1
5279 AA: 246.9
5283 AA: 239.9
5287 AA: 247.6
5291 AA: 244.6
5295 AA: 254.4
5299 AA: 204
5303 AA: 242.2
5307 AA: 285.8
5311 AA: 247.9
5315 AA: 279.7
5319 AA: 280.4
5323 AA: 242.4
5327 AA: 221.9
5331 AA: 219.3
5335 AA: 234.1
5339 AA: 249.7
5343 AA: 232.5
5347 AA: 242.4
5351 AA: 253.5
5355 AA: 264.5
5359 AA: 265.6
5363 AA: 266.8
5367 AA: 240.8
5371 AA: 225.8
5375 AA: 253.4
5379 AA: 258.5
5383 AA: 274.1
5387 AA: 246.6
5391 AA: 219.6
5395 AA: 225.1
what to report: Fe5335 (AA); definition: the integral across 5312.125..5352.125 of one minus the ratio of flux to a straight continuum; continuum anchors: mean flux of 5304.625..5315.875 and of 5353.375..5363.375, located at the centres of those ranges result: 3.31 AA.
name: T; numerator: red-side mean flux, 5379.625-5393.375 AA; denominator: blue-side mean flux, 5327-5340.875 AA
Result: 1.1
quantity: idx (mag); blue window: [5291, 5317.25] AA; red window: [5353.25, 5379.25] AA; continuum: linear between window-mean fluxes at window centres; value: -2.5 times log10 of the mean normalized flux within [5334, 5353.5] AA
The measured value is 0.04 mag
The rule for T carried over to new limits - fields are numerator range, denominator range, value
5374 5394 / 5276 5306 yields 1.03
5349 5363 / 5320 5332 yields 1.12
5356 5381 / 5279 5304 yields 1.05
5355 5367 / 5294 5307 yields 1.09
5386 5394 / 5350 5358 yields 0.88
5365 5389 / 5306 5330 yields 0.97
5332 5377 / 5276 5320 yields 0.99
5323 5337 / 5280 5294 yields 0.93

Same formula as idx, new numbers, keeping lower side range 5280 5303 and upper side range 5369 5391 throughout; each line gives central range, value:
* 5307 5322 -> -0.12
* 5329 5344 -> 0.05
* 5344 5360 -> -0.04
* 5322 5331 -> 0.07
